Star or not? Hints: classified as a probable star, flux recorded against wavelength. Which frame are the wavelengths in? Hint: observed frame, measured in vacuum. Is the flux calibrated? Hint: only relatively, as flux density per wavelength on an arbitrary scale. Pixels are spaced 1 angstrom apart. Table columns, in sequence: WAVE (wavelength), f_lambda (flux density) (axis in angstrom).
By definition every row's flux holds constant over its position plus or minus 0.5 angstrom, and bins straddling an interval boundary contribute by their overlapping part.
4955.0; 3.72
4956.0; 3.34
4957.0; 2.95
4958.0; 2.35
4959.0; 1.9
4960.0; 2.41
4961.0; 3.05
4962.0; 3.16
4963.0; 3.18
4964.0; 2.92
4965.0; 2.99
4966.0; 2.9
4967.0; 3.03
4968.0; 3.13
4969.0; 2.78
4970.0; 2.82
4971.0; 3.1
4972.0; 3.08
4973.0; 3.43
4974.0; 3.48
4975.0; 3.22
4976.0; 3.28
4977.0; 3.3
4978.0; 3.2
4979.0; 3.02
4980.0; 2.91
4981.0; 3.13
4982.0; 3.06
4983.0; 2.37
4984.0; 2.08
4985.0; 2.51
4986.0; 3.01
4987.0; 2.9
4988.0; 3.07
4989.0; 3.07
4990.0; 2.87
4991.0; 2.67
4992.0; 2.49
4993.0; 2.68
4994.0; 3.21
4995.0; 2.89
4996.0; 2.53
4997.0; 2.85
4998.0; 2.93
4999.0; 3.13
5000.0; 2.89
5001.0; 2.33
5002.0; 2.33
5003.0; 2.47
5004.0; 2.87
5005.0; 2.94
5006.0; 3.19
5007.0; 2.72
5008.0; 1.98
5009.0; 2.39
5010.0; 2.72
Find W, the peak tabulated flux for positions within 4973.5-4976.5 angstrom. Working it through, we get 3.48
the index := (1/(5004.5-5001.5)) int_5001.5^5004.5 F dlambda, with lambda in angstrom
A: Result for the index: 2.56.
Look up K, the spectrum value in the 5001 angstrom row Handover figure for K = 2.33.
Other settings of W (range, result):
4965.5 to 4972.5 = 3.13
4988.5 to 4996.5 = 3.21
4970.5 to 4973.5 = 3.43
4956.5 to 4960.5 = 2.95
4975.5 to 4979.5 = 3.3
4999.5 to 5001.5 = 2.89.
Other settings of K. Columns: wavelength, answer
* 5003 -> 2.47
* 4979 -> 3.02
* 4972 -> 3.08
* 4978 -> 3.2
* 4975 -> 3.22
